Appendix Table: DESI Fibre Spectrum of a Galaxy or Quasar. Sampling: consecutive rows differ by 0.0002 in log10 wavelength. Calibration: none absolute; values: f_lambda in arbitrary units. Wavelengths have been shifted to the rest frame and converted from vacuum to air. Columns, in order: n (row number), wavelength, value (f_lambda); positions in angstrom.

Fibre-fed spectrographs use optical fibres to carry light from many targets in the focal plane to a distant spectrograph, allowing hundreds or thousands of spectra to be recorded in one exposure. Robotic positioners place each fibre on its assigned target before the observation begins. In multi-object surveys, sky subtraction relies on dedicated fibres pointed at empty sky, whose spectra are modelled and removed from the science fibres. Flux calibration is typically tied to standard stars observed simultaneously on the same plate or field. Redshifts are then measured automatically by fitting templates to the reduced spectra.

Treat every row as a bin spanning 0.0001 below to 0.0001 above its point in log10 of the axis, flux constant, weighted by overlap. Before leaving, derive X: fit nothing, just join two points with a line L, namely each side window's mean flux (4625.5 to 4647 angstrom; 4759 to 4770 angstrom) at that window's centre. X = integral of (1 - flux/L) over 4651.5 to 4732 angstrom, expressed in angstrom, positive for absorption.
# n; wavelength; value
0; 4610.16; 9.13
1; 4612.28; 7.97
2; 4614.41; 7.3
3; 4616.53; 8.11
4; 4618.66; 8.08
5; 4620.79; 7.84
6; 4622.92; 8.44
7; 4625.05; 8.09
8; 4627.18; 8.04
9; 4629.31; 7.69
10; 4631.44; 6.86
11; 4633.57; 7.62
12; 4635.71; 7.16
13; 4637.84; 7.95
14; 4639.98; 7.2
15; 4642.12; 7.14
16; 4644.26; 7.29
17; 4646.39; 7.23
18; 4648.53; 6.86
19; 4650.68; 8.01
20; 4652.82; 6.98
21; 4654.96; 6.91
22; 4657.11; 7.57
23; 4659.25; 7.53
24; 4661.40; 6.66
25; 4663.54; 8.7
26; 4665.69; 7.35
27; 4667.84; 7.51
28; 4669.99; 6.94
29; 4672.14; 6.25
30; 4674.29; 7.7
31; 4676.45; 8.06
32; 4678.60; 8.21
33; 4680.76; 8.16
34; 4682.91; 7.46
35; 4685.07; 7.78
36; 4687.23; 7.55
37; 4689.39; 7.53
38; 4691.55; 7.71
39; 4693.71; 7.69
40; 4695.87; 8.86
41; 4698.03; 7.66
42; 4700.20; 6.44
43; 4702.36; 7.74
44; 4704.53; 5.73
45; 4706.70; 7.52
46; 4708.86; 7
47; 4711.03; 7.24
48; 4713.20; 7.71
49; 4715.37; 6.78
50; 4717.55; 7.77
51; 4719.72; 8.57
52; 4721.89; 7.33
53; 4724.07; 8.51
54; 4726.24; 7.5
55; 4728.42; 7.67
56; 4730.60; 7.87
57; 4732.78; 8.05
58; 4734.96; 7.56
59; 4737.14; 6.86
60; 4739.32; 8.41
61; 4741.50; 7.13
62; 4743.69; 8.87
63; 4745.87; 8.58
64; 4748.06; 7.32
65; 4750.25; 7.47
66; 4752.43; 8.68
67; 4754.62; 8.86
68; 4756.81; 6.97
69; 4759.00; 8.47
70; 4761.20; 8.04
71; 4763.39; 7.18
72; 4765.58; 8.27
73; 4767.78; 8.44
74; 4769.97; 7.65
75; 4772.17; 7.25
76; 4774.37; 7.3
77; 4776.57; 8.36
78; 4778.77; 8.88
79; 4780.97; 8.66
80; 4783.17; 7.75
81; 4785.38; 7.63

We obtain 1.7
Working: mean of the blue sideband 7.44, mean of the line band 7.52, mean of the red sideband 8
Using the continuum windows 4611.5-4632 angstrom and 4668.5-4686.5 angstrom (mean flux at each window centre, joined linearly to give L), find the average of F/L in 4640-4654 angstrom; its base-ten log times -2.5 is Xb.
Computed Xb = 0.070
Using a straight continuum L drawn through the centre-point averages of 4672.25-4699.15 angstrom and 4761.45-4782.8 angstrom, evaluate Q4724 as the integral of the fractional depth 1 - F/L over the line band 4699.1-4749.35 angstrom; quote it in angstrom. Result 2.0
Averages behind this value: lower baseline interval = 7.8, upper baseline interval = 7.99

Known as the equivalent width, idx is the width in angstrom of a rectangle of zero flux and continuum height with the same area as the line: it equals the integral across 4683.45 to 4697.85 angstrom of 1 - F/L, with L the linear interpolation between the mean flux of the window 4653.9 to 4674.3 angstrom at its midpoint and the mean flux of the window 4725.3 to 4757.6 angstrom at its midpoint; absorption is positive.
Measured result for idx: -0.6 angstrom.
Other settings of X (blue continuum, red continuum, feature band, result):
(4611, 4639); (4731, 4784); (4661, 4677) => 0.90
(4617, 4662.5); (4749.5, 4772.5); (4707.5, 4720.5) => 0.49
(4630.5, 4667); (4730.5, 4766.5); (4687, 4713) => 0.85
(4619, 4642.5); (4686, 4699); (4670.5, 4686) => 0.33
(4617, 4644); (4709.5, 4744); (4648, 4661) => 0.65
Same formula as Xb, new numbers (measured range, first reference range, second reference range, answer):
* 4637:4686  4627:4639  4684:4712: 0.00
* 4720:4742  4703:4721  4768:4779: -0.04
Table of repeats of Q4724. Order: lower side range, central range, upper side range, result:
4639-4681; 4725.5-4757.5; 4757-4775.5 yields -0.73 angstrom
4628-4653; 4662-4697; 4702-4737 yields -1.28 angstrom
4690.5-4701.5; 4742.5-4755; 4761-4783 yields -0.57 angstrom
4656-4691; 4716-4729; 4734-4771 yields -0.12 angstrom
